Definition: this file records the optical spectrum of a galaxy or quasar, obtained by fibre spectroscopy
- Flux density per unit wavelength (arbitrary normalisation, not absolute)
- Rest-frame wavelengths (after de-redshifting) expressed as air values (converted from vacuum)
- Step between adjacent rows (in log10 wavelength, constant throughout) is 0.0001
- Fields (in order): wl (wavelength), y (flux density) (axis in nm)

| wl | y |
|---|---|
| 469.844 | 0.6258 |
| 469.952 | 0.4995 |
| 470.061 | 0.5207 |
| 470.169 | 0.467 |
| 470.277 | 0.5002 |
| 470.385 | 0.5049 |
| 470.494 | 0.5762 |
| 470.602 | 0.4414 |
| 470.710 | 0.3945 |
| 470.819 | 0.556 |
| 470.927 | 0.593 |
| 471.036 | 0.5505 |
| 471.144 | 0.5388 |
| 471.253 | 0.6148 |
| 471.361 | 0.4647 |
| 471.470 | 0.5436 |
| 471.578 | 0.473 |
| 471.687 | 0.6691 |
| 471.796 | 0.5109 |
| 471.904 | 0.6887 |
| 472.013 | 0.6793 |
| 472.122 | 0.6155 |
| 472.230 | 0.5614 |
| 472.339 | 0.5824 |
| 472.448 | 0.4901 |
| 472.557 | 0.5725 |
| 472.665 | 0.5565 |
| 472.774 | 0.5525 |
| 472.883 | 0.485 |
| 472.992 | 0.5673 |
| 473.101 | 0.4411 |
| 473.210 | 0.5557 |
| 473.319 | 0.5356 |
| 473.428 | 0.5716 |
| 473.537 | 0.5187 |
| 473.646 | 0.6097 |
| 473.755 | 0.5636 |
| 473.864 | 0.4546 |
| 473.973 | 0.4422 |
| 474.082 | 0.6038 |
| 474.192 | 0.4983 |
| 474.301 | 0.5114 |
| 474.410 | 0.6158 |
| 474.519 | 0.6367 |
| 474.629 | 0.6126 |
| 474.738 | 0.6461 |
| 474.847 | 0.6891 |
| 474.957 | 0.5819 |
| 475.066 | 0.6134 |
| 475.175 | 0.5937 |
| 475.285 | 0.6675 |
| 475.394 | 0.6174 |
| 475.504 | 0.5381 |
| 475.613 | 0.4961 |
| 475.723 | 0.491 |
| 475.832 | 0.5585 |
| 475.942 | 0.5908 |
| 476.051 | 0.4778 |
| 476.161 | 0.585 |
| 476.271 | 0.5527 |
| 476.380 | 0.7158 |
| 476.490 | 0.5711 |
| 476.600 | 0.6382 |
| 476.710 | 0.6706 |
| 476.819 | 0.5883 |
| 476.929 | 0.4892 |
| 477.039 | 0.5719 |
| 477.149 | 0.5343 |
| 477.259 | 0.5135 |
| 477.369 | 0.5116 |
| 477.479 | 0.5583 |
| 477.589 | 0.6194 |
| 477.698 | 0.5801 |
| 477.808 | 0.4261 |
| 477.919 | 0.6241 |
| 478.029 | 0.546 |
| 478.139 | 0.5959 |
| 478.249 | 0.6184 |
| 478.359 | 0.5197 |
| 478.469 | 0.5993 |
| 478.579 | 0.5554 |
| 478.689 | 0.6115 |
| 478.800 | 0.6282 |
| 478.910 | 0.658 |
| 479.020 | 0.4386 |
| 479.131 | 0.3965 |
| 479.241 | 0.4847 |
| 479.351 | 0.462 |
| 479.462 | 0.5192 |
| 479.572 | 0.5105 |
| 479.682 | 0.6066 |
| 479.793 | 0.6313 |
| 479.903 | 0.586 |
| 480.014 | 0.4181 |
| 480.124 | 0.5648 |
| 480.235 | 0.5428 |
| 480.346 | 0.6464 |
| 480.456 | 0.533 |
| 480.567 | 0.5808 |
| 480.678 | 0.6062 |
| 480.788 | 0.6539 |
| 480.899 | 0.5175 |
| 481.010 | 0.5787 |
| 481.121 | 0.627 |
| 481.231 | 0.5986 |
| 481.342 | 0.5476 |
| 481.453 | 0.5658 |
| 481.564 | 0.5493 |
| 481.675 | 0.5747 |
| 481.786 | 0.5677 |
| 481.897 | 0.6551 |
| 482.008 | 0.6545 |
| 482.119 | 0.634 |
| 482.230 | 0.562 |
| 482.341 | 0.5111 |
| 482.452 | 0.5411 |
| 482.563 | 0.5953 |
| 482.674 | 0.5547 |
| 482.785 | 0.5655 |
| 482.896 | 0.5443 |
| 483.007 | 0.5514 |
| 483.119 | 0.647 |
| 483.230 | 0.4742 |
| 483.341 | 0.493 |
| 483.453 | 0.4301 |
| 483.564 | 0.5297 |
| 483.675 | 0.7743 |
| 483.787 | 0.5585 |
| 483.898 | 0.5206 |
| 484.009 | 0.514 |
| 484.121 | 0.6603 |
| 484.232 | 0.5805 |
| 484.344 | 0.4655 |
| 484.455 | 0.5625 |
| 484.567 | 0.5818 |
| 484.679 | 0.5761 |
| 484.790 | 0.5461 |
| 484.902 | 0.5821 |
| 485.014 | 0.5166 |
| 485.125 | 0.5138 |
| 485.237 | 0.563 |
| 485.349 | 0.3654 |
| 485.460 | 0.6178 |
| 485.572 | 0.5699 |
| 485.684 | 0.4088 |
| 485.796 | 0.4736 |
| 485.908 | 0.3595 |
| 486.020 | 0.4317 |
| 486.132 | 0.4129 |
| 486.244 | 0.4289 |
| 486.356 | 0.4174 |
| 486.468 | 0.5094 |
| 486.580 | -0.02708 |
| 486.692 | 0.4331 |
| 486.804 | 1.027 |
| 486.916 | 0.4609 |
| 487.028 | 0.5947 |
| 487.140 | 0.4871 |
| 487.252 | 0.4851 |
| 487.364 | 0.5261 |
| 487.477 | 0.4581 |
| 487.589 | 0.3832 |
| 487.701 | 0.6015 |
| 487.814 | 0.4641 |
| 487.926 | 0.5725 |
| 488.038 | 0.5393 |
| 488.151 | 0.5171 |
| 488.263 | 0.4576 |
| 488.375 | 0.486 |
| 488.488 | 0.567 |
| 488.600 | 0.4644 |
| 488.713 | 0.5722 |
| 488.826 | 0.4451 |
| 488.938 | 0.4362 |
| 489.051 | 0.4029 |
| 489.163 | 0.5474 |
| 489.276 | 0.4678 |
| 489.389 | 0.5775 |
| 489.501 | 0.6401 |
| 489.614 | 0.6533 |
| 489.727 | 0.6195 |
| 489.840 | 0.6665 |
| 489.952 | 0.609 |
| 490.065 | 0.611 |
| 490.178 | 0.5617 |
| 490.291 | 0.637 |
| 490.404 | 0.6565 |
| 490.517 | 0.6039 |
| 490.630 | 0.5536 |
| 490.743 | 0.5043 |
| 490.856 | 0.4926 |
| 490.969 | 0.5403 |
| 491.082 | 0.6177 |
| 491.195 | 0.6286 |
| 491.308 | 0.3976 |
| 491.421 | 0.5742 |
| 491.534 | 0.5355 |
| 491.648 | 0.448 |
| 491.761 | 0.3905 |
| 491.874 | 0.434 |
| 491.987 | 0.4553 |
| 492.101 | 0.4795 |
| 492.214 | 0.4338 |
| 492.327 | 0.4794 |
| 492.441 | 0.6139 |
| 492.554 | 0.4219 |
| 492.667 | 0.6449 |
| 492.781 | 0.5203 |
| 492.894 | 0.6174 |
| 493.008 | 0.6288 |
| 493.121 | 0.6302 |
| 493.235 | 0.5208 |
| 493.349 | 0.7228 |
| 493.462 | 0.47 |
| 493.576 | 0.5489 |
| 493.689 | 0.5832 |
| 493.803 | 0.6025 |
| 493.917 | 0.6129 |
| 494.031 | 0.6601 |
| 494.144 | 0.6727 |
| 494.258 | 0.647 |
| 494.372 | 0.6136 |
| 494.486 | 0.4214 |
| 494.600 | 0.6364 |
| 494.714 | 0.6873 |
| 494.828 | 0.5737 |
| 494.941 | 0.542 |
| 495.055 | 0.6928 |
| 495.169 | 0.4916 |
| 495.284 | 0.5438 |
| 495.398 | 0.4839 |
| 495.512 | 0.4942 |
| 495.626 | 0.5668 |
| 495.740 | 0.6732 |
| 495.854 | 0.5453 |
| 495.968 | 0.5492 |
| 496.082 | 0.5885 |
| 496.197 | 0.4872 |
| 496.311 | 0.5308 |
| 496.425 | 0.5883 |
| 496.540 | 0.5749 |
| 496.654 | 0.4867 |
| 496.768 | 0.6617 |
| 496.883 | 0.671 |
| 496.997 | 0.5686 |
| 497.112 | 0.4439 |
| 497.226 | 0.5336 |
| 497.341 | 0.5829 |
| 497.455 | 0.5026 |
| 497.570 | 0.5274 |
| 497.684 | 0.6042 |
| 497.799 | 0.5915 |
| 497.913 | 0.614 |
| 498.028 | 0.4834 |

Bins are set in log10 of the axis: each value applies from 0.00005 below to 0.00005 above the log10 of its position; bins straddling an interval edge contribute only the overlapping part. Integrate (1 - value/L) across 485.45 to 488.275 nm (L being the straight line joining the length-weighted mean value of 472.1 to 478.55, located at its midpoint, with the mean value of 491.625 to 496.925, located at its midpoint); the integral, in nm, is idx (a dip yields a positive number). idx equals 0.40 nm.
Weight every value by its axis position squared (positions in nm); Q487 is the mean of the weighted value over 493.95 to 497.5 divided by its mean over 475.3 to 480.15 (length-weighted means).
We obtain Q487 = 1.1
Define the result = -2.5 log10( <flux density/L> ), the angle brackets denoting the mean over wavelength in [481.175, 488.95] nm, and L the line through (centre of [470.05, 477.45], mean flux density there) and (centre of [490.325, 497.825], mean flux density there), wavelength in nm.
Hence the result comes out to 0.06 mag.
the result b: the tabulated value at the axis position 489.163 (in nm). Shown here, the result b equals 0.5474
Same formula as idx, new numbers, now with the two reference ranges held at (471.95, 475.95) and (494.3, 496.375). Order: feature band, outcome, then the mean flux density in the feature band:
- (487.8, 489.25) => 0.17 nm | 0.498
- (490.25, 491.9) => 0.08 nm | 0.535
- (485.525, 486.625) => 0.32 nm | 0.401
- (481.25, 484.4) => -0.01 nm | 0.565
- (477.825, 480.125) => 0.07 nm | 0.549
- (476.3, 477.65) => -0.04 nm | 0.582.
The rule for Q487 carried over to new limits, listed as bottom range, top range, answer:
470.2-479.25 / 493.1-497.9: 1.12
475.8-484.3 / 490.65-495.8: 1.04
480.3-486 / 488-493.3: 1.00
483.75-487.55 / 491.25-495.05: 1.13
